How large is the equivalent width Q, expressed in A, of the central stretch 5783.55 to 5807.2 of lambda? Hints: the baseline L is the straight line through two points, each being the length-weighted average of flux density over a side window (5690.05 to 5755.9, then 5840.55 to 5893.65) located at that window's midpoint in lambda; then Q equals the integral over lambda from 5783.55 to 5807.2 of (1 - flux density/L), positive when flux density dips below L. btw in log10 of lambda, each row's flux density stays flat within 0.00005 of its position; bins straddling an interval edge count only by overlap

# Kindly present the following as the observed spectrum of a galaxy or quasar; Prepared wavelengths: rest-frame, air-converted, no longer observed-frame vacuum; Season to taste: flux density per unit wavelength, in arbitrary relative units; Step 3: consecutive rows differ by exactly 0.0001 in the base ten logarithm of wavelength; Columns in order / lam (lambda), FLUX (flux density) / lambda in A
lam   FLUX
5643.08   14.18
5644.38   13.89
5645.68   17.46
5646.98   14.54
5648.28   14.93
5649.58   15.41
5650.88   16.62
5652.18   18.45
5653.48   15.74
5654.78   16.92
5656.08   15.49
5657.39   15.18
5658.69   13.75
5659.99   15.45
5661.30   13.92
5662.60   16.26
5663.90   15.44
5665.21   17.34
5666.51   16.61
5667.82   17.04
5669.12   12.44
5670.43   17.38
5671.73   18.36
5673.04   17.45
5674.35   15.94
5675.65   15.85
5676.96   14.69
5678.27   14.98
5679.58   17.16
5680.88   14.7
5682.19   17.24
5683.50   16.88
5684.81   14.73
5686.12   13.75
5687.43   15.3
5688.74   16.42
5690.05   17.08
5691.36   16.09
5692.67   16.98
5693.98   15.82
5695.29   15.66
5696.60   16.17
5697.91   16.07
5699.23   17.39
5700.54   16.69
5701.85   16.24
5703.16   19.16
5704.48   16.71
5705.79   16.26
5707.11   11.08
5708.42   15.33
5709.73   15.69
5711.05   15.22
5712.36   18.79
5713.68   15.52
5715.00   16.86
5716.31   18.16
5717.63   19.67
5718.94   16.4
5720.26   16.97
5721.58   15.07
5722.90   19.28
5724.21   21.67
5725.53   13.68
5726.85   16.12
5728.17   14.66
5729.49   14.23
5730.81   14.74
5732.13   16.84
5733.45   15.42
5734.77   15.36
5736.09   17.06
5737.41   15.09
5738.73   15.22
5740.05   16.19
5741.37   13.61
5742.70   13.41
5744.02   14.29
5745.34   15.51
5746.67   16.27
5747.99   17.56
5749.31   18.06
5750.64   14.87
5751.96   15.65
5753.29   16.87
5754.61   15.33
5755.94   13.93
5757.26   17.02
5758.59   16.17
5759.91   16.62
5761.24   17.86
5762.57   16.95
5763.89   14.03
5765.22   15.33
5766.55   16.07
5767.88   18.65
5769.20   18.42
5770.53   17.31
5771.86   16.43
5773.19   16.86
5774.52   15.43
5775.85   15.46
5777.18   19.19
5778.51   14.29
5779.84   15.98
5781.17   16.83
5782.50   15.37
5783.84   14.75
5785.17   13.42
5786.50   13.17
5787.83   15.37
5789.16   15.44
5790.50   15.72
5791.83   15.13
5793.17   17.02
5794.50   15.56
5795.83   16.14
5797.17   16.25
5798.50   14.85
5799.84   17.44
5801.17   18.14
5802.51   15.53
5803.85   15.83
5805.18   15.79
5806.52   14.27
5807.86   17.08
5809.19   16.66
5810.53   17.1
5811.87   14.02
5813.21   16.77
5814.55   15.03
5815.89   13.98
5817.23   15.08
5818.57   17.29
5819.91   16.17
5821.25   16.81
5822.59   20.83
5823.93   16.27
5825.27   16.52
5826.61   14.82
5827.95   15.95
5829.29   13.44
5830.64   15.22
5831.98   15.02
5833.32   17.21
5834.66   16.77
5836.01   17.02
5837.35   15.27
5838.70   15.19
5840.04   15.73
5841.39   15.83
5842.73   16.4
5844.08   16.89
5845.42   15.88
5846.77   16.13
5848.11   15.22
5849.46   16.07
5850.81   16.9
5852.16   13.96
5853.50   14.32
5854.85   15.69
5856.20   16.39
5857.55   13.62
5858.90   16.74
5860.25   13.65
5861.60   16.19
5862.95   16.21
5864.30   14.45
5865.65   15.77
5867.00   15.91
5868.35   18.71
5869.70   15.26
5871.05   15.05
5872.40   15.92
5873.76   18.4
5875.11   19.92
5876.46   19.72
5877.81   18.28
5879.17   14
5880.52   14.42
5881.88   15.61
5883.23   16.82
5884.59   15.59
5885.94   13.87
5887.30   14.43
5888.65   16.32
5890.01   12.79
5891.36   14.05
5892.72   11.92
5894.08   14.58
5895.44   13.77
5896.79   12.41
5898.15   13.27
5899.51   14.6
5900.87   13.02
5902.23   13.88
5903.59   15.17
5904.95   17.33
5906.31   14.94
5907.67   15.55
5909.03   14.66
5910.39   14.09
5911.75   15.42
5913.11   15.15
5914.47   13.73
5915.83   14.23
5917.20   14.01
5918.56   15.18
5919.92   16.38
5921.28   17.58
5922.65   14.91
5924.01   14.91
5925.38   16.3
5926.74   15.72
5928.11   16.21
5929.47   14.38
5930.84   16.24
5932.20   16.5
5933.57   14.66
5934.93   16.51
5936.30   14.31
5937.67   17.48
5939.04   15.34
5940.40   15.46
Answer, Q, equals 0.5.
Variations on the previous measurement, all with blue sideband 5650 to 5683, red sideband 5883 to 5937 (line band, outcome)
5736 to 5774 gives -1.2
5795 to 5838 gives -2.2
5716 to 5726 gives -1.2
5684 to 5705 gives -0.5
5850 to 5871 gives -0.7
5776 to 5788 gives 0.1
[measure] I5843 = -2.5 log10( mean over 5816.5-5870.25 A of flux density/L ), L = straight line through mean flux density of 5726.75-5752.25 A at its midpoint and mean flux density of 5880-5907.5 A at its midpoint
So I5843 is -0.08 mag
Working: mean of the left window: 15.5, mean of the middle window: 15.9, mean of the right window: 14.5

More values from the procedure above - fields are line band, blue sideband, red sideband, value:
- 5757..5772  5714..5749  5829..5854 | -0.05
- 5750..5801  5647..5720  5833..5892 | 0.00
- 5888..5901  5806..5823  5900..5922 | 0.11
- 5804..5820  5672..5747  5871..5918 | -0.02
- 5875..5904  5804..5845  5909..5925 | 0.04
